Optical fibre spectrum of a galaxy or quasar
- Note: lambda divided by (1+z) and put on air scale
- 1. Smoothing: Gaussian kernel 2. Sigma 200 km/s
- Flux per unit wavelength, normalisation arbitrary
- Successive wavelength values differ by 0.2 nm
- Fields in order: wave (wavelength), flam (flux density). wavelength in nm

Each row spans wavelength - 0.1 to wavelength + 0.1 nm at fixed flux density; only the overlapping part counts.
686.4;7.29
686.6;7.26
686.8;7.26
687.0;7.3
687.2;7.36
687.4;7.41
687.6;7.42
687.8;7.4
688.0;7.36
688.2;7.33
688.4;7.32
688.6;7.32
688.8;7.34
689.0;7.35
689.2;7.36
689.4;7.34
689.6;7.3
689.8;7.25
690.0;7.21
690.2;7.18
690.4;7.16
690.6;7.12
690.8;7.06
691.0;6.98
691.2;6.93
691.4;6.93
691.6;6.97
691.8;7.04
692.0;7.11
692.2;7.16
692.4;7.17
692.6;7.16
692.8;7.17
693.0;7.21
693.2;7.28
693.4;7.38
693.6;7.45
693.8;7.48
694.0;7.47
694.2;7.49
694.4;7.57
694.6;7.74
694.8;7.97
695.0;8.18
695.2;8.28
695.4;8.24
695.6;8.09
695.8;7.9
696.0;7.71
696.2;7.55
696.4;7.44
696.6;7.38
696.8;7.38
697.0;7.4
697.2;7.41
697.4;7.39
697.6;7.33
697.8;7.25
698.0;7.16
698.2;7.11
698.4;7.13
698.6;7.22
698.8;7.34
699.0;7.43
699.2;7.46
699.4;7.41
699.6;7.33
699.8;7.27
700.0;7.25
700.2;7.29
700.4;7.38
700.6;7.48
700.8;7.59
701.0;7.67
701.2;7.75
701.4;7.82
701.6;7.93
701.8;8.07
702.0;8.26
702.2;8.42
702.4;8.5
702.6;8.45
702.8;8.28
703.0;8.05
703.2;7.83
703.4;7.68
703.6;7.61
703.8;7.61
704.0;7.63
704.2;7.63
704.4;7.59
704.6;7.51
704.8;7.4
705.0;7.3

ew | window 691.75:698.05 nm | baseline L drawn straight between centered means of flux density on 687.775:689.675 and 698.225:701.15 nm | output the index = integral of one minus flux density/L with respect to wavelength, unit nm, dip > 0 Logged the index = -0.12 nm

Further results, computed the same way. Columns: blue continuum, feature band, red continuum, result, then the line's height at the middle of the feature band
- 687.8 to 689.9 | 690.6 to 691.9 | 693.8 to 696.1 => 0.094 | 7.54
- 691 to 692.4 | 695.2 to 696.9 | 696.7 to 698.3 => -0.120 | 7.24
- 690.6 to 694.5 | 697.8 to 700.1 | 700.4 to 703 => 0.141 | 7.76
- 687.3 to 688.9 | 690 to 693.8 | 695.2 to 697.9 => 0.164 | 7.47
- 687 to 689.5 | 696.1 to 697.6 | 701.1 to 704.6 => 0.055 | 7.7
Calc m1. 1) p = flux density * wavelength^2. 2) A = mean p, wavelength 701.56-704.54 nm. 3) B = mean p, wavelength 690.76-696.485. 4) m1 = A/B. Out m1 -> 1.10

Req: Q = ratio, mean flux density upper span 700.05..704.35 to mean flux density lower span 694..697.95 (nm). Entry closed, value 1.02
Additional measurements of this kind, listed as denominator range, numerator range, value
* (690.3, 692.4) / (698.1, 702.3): 1.07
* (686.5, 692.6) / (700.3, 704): 1.09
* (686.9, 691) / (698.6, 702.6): 1.05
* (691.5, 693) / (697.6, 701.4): 1.04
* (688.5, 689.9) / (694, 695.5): 1.08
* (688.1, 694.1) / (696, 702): 1.03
